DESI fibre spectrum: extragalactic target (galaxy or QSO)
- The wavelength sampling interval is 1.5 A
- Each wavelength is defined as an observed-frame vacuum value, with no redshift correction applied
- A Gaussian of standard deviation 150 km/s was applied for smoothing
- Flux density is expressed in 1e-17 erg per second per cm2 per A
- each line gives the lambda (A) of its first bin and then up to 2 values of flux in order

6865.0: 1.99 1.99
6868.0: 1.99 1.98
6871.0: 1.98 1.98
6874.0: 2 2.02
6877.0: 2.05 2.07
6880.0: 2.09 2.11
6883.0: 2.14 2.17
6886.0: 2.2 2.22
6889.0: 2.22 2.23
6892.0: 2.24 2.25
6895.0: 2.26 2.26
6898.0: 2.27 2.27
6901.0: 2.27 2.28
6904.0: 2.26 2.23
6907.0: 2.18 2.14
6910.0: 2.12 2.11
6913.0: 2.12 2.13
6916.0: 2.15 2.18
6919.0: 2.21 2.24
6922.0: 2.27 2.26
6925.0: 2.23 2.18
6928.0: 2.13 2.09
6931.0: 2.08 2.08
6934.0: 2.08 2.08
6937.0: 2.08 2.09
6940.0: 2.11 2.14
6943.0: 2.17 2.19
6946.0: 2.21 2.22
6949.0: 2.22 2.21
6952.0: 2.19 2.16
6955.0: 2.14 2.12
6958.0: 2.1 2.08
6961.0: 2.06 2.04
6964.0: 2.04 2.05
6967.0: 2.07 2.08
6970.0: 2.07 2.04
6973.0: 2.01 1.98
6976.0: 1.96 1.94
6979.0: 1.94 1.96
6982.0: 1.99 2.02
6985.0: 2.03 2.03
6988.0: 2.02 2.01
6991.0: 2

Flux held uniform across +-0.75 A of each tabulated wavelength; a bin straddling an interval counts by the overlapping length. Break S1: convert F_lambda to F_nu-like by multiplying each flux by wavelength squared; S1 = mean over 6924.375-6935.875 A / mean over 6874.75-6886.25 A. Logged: 1.02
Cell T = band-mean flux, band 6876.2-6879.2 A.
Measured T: 2.06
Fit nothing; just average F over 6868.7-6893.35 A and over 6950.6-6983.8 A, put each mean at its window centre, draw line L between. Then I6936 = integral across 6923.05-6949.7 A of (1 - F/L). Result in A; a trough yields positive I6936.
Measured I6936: -0.9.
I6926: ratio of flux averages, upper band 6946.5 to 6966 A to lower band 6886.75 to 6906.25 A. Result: 0.95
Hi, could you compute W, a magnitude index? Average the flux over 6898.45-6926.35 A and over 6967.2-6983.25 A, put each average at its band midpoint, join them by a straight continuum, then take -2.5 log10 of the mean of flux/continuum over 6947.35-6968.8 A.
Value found -0.03 mag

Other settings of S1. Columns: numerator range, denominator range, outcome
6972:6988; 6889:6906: 0.90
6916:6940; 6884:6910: 0.97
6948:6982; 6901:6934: 0.96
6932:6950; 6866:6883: 1.08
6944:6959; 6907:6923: 1.01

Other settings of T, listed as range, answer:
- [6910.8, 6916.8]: 2.13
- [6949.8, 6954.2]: 2.19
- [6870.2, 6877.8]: 2.01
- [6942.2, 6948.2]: 2.2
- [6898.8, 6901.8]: 2.27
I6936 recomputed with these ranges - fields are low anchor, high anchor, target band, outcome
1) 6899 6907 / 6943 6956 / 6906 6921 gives 0.5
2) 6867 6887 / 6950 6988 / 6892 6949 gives -3.4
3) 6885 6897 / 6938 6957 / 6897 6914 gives 0.1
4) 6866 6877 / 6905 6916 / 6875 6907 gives -1.9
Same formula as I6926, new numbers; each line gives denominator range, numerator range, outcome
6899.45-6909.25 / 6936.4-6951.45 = 0.97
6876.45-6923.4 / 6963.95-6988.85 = 0.92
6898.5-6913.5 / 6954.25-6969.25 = 0.94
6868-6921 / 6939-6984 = 0.97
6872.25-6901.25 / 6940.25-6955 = 1.01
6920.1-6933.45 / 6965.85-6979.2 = 0.93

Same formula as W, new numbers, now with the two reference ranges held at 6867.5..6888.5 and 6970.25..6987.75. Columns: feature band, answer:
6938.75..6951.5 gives -0.08 mag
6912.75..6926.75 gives -0.08 mag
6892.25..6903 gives -0.10 mag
